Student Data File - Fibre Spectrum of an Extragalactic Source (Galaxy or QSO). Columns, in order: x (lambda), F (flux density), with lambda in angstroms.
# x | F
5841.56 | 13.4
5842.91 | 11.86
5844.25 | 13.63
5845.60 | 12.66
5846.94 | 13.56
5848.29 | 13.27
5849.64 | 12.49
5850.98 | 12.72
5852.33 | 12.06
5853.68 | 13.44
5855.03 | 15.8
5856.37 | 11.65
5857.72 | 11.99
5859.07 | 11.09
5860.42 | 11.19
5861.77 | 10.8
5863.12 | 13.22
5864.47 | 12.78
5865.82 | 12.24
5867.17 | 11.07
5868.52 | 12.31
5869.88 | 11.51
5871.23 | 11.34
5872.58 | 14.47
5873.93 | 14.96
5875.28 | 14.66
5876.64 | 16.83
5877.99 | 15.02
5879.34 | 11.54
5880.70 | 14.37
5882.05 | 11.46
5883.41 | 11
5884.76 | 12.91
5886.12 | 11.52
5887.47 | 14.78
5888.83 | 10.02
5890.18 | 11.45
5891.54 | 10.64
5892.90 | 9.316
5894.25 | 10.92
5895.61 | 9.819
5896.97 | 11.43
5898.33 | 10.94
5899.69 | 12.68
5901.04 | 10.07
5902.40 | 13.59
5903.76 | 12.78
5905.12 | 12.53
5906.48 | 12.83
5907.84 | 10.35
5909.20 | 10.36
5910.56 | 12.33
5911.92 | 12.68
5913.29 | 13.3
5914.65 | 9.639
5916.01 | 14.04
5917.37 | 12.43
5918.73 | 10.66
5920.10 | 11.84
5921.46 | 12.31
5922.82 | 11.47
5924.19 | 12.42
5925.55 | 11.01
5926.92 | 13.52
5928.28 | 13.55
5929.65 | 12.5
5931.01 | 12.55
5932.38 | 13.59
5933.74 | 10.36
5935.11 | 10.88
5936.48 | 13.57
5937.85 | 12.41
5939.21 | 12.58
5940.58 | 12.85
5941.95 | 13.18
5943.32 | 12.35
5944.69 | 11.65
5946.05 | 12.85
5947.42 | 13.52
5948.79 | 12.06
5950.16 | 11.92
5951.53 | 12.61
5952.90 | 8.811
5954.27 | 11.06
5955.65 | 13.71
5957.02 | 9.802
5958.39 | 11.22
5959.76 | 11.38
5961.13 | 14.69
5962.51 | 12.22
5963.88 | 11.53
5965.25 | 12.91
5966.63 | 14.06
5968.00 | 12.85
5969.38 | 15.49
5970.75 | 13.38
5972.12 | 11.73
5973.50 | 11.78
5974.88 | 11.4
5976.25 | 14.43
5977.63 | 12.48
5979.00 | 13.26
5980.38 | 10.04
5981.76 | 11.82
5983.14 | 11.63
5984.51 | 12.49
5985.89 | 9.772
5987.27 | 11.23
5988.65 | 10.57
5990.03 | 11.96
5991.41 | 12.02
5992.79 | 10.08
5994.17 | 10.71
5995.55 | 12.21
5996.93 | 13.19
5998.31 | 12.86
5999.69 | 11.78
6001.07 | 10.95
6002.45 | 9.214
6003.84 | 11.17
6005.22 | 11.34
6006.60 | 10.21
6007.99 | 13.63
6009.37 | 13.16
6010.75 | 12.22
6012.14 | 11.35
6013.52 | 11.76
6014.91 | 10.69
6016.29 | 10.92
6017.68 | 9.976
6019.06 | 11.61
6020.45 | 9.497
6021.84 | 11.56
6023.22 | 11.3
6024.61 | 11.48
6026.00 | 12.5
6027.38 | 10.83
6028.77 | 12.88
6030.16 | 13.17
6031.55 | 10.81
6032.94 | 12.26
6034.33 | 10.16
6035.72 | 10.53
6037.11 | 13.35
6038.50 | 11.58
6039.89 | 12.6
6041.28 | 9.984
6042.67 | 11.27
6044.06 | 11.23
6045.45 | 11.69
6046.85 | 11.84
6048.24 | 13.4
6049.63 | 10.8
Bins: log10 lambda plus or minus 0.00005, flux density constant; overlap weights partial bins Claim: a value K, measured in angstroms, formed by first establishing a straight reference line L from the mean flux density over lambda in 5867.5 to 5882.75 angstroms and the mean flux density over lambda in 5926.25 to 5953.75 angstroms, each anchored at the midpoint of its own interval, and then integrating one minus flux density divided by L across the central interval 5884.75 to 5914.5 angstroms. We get 3.2 angstroms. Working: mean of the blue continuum 13.4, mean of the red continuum 12.4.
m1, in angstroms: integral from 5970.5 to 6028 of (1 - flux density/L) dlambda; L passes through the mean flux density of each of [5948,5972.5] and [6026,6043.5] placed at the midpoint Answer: 2.0 angstroms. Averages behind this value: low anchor 12.3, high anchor 11.7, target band 11.6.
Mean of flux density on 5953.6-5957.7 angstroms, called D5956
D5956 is 11.5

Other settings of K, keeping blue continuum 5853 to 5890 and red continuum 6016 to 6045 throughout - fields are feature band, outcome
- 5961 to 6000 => -1.2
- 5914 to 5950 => -0.2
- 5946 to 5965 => 0.1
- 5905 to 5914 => 0.3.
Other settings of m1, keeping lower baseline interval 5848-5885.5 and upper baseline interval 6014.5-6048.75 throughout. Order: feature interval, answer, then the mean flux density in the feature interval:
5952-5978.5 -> -0.82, 12.4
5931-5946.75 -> -0.23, 12.4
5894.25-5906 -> 0.77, 11.7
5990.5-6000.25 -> -0.06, 11.8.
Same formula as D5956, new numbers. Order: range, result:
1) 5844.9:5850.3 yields 13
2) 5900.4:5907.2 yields 12.4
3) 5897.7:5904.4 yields 12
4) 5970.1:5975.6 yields 12.1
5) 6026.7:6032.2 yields 11.9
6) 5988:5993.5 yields 11.2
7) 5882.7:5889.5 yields 12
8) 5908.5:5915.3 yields 11.7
